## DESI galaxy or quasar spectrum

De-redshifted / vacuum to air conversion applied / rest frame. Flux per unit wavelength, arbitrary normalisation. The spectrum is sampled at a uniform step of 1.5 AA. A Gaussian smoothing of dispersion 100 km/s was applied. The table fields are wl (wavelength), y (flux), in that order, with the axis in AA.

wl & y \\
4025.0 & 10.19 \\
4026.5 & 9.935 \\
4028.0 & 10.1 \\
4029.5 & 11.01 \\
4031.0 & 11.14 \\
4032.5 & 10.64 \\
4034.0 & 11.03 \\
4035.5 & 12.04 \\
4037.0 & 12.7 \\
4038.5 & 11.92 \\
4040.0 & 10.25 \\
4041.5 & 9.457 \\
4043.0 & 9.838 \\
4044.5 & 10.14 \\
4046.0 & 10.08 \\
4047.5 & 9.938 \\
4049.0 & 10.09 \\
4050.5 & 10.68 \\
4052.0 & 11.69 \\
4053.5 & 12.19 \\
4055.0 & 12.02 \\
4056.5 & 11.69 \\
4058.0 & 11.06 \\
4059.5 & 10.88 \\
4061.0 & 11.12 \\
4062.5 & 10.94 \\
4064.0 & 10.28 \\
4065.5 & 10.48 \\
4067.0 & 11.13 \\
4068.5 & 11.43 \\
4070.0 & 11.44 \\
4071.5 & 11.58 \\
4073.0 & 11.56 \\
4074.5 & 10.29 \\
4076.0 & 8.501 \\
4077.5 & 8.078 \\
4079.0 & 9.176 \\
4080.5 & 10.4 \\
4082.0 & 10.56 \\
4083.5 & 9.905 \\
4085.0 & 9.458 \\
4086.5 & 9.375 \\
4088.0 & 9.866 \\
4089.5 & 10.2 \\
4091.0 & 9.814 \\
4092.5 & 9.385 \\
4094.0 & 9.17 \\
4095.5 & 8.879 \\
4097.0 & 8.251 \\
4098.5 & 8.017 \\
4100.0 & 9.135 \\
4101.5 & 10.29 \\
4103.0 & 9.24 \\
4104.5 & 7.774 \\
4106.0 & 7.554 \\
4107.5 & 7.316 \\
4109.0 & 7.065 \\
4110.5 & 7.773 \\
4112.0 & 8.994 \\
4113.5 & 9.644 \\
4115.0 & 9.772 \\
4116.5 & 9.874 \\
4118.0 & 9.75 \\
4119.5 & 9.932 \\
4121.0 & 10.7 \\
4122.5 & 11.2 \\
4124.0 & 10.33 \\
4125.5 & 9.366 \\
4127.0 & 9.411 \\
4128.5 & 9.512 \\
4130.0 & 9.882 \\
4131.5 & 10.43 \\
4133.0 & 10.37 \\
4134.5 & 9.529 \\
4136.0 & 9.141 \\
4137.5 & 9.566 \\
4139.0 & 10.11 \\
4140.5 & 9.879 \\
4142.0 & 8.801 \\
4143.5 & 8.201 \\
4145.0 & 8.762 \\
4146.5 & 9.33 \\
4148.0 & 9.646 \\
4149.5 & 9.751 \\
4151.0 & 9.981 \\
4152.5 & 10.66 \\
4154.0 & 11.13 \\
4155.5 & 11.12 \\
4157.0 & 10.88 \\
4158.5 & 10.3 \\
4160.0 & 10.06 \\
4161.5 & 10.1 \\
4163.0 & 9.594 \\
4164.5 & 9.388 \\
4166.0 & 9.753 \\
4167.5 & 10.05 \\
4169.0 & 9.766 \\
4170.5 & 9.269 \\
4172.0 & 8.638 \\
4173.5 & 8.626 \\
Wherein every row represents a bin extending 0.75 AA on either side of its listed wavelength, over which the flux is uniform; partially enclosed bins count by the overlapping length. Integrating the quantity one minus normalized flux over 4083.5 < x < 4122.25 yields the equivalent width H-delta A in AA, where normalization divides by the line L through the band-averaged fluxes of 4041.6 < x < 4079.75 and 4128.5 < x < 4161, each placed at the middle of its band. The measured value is 4.2 AA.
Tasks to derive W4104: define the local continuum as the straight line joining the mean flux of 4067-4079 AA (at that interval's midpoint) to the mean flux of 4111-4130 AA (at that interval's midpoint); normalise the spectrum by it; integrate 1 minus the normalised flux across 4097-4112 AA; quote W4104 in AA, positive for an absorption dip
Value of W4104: 2.6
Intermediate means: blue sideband 10.4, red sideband 9.85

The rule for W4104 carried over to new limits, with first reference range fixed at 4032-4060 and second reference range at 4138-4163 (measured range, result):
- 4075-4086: 1.2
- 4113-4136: 0.5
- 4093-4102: 1.3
